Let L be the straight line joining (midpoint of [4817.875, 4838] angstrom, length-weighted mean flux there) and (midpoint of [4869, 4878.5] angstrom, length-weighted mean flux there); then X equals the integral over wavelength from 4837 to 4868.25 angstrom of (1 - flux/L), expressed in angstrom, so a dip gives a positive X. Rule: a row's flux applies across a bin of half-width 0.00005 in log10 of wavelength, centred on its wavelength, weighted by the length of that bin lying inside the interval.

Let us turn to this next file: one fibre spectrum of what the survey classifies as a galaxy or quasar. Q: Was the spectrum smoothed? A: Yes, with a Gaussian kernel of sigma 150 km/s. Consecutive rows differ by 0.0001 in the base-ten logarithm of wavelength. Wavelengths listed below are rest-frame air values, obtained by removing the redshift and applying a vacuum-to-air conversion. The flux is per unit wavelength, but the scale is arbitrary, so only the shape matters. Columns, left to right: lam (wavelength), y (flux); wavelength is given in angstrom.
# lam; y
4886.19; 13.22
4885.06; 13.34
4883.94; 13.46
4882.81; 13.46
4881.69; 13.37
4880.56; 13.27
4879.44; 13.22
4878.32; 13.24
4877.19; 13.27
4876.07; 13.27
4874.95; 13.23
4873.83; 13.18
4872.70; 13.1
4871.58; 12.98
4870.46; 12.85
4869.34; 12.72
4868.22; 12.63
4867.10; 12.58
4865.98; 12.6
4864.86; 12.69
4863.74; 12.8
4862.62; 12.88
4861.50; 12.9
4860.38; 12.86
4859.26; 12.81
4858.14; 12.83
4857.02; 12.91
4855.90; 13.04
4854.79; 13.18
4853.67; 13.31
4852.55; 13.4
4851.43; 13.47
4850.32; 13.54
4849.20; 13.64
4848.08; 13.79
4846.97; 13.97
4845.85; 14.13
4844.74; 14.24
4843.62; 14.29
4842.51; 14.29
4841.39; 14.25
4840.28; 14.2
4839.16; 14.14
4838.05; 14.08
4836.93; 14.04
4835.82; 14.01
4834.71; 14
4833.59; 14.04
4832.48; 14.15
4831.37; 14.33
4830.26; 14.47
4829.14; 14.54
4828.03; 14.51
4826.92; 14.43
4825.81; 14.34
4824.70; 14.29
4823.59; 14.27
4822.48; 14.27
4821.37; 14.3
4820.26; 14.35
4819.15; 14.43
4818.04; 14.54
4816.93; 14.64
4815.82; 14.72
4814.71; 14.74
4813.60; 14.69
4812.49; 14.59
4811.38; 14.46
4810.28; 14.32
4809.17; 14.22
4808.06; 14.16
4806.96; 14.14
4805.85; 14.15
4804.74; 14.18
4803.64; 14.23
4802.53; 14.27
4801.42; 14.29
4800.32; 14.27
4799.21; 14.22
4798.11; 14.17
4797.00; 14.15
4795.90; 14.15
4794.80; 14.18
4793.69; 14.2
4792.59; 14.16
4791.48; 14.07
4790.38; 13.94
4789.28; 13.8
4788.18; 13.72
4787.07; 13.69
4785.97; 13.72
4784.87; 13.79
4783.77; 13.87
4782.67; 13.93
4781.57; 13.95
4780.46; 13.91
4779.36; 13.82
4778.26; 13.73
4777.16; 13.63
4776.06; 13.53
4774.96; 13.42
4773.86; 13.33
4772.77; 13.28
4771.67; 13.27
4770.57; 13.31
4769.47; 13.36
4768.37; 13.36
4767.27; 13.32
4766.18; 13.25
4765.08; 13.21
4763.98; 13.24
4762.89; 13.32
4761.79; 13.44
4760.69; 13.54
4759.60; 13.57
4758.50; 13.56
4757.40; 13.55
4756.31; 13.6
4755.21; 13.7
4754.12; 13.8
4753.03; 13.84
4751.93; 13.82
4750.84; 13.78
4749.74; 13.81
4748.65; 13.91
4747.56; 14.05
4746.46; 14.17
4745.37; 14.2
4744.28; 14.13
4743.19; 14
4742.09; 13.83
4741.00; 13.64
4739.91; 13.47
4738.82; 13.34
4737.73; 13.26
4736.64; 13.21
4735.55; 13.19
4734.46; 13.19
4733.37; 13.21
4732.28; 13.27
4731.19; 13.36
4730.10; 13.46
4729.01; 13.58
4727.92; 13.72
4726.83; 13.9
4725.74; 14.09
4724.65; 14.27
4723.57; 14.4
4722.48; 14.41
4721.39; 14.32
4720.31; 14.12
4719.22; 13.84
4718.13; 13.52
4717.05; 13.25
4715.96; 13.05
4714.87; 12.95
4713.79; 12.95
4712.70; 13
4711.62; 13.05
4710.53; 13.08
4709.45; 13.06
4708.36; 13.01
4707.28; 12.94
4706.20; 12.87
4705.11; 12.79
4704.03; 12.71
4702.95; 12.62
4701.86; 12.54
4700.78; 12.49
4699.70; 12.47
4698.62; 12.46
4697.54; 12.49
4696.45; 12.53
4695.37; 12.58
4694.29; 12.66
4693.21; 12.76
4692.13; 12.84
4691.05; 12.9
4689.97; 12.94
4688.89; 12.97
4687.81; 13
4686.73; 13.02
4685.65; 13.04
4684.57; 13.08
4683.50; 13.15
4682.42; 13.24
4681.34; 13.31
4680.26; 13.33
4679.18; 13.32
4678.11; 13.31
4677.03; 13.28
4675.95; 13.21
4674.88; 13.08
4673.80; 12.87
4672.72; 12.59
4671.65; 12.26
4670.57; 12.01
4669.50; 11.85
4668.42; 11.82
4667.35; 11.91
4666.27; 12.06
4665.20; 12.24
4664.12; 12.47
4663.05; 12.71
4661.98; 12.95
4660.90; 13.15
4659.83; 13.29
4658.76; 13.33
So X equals 0.5 angstrom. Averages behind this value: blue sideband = 14.3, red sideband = 13.1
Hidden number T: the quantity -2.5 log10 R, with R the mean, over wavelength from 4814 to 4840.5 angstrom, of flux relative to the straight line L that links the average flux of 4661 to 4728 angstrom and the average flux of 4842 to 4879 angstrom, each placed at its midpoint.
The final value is -0.09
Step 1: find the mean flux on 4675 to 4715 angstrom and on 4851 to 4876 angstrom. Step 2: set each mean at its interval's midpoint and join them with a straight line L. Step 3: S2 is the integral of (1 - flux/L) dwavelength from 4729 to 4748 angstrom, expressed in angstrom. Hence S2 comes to -0.96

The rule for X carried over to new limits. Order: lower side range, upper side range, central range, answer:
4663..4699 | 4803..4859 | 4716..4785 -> -1.4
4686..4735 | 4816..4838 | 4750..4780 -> 0.4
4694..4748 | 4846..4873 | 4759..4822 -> -3.5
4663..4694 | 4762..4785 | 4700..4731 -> -0.7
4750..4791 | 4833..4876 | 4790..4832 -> -2.6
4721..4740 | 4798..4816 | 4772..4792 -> 0.5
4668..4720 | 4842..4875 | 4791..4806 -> -1.2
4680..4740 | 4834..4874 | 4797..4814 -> -1.2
